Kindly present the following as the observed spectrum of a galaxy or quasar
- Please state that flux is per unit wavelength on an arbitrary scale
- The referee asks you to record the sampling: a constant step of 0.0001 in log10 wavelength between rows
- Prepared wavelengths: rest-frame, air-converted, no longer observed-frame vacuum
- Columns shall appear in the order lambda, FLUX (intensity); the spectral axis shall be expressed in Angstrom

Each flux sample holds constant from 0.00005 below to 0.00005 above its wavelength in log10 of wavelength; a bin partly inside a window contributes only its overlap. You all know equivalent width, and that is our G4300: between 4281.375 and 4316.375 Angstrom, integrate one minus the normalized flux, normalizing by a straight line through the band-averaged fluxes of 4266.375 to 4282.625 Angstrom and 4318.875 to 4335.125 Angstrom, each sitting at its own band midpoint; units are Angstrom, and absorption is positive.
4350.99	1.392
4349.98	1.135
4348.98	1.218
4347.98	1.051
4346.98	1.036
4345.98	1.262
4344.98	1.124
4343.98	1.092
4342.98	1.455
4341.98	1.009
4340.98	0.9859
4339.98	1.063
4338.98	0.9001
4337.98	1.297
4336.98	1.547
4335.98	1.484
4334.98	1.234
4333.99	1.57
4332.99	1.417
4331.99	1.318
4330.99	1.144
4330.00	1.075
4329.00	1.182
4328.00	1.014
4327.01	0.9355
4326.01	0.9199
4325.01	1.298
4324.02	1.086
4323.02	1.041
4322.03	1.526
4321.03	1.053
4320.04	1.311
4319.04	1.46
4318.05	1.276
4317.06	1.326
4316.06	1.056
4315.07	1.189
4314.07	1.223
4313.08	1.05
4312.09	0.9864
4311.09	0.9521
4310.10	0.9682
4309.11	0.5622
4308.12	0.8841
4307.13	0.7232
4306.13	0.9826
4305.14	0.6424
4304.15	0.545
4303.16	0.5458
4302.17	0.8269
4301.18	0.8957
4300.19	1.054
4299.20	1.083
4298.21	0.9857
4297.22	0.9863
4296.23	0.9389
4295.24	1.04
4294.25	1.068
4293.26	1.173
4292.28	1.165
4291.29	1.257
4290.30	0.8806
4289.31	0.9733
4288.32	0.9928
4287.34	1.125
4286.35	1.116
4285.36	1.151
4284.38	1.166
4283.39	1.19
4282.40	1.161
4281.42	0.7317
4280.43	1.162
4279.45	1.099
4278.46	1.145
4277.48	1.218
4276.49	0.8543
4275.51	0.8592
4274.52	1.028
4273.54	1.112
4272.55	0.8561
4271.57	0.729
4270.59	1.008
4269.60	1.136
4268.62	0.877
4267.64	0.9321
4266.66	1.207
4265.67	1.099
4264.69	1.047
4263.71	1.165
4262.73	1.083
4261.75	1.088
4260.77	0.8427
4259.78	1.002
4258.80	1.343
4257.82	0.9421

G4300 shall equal 3.5 Angstrom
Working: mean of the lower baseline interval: 1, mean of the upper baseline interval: 1.21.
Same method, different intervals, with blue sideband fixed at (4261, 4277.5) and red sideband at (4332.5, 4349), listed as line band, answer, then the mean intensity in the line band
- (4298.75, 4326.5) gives 3.0 Angstrom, 1.02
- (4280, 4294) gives -0.4 Angstrom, 1.09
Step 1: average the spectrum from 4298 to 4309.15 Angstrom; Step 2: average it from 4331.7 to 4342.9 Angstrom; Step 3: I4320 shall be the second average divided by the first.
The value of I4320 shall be 1.55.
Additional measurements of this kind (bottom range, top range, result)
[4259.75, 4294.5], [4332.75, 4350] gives 1.16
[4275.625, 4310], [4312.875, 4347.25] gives 1.23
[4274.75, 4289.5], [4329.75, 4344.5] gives 1.17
